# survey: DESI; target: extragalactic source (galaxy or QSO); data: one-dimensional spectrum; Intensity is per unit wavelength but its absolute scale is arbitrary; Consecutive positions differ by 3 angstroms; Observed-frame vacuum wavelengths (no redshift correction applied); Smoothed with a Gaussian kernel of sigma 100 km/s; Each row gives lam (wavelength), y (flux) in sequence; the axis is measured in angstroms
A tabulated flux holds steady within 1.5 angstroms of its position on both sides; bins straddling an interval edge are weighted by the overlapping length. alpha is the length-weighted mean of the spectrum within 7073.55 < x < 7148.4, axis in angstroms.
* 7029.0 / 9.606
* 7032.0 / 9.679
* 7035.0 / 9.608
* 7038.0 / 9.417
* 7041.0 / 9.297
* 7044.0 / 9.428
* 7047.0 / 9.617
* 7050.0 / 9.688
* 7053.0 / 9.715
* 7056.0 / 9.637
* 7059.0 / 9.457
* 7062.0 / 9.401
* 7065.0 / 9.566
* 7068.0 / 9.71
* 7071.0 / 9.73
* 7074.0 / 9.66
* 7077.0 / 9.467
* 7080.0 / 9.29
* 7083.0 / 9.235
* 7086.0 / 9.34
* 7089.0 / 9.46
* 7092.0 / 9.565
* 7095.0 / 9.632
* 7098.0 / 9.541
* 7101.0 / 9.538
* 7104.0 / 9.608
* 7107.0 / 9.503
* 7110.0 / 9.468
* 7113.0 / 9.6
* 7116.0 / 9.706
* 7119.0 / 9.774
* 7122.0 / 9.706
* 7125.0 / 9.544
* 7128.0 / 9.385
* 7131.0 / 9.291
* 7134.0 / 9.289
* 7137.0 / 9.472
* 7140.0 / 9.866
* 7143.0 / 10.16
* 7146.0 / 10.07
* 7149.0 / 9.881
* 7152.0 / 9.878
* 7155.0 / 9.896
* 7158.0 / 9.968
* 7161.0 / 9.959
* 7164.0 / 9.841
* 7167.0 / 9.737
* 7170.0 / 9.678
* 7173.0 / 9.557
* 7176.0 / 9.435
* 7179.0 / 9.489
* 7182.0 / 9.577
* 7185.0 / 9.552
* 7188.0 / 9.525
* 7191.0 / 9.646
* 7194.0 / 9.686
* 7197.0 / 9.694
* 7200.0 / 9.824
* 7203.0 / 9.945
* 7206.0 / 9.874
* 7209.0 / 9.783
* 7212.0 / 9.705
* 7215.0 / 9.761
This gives 9.57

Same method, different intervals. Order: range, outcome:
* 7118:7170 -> 9.75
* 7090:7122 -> 9.6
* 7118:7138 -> 9.49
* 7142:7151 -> 10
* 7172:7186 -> 9.52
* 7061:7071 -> 9.59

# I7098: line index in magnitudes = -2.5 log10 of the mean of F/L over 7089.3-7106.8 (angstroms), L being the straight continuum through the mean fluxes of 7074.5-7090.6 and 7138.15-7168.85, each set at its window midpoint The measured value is -0.01 mag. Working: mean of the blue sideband 9.38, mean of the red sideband 9.92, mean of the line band 9.56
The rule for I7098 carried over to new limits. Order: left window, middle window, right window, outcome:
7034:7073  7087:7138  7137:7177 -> 0.020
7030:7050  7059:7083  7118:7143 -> 0.002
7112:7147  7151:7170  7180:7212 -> -0.021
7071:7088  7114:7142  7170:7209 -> -0.005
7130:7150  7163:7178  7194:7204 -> 0.014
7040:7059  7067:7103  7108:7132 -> 0.006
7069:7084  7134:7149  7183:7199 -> -0.029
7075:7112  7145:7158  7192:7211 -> -0.031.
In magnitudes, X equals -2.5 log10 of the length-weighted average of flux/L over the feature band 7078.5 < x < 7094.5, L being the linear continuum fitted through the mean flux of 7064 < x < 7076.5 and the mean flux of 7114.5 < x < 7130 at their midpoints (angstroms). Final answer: 0.03 mag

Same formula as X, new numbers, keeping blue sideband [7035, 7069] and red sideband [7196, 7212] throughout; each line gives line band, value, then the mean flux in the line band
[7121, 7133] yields 0.024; 9.46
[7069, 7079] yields -0.003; 9.61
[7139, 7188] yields -0.004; 9.78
